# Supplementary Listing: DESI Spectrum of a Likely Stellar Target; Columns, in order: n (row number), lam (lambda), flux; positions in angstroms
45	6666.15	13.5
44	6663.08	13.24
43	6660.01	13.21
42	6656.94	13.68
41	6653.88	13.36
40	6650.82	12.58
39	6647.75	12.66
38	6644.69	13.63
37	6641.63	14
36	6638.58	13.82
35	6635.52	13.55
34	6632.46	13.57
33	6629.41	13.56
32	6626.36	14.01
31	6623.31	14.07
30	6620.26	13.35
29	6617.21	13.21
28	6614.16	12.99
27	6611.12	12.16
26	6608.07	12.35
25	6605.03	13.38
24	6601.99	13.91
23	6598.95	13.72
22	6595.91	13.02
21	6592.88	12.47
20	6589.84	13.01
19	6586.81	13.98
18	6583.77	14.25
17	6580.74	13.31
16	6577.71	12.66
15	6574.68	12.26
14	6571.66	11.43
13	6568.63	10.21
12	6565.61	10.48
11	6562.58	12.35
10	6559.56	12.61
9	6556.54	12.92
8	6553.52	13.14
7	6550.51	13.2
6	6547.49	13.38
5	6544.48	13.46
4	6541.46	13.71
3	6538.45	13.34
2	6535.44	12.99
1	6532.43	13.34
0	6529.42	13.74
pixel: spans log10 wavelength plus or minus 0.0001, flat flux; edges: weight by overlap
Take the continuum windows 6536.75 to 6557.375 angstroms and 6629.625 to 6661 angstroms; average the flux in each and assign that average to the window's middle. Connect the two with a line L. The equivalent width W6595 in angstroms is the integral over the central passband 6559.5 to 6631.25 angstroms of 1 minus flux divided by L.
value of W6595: 2.6 angstroms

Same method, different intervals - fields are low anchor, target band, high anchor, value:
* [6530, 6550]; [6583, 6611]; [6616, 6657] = 0.4 angstroms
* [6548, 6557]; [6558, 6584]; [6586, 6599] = 2.1 angstroms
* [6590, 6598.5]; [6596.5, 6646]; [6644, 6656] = -1.8 angstroms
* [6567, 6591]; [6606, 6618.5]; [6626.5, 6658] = 0.4 angstroms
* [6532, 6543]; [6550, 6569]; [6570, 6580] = 0.7 angstroms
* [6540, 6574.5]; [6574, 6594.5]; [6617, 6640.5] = -0.4 angstroms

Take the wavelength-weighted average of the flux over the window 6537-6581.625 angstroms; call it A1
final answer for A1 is 12.6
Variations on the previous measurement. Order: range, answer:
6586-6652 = 13.3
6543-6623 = 12.8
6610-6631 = 13.4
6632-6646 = 13.7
